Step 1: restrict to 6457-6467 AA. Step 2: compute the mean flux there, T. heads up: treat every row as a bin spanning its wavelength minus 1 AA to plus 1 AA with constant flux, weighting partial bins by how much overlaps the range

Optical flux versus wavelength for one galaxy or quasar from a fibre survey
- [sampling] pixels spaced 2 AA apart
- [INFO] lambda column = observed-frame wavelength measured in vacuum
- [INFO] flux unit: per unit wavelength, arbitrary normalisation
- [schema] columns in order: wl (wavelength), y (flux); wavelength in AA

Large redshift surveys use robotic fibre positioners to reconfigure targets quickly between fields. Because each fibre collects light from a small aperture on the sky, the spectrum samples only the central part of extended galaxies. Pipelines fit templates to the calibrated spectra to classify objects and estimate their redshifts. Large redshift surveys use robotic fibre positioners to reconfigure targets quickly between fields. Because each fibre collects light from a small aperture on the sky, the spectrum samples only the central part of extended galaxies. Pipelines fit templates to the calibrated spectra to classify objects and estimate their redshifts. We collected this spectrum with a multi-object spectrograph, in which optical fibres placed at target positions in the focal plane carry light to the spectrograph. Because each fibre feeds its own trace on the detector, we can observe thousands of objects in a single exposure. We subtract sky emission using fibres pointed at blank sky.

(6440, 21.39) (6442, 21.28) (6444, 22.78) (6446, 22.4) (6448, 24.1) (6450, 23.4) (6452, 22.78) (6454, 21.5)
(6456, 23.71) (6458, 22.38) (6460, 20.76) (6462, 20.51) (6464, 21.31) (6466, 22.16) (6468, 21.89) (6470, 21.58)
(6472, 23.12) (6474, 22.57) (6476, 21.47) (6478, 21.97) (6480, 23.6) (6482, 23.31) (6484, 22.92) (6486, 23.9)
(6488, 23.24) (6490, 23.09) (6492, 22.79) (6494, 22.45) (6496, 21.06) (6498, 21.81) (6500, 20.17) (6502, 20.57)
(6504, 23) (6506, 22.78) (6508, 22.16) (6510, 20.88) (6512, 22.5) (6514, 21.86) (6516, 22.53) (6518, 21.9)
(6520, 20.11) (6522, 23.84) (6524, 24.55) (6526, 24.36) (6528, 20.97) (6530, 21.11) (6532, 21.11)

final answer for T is 21.4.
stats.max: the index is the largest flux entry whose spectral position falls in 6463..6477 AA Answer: 23.12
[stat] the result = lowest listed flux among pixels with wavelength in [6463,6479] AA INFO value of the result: 21.31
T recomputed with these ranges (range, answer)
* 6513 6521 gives 21.6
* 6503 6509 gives 22.6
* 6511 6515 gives 22.2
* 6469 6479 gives 22.1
